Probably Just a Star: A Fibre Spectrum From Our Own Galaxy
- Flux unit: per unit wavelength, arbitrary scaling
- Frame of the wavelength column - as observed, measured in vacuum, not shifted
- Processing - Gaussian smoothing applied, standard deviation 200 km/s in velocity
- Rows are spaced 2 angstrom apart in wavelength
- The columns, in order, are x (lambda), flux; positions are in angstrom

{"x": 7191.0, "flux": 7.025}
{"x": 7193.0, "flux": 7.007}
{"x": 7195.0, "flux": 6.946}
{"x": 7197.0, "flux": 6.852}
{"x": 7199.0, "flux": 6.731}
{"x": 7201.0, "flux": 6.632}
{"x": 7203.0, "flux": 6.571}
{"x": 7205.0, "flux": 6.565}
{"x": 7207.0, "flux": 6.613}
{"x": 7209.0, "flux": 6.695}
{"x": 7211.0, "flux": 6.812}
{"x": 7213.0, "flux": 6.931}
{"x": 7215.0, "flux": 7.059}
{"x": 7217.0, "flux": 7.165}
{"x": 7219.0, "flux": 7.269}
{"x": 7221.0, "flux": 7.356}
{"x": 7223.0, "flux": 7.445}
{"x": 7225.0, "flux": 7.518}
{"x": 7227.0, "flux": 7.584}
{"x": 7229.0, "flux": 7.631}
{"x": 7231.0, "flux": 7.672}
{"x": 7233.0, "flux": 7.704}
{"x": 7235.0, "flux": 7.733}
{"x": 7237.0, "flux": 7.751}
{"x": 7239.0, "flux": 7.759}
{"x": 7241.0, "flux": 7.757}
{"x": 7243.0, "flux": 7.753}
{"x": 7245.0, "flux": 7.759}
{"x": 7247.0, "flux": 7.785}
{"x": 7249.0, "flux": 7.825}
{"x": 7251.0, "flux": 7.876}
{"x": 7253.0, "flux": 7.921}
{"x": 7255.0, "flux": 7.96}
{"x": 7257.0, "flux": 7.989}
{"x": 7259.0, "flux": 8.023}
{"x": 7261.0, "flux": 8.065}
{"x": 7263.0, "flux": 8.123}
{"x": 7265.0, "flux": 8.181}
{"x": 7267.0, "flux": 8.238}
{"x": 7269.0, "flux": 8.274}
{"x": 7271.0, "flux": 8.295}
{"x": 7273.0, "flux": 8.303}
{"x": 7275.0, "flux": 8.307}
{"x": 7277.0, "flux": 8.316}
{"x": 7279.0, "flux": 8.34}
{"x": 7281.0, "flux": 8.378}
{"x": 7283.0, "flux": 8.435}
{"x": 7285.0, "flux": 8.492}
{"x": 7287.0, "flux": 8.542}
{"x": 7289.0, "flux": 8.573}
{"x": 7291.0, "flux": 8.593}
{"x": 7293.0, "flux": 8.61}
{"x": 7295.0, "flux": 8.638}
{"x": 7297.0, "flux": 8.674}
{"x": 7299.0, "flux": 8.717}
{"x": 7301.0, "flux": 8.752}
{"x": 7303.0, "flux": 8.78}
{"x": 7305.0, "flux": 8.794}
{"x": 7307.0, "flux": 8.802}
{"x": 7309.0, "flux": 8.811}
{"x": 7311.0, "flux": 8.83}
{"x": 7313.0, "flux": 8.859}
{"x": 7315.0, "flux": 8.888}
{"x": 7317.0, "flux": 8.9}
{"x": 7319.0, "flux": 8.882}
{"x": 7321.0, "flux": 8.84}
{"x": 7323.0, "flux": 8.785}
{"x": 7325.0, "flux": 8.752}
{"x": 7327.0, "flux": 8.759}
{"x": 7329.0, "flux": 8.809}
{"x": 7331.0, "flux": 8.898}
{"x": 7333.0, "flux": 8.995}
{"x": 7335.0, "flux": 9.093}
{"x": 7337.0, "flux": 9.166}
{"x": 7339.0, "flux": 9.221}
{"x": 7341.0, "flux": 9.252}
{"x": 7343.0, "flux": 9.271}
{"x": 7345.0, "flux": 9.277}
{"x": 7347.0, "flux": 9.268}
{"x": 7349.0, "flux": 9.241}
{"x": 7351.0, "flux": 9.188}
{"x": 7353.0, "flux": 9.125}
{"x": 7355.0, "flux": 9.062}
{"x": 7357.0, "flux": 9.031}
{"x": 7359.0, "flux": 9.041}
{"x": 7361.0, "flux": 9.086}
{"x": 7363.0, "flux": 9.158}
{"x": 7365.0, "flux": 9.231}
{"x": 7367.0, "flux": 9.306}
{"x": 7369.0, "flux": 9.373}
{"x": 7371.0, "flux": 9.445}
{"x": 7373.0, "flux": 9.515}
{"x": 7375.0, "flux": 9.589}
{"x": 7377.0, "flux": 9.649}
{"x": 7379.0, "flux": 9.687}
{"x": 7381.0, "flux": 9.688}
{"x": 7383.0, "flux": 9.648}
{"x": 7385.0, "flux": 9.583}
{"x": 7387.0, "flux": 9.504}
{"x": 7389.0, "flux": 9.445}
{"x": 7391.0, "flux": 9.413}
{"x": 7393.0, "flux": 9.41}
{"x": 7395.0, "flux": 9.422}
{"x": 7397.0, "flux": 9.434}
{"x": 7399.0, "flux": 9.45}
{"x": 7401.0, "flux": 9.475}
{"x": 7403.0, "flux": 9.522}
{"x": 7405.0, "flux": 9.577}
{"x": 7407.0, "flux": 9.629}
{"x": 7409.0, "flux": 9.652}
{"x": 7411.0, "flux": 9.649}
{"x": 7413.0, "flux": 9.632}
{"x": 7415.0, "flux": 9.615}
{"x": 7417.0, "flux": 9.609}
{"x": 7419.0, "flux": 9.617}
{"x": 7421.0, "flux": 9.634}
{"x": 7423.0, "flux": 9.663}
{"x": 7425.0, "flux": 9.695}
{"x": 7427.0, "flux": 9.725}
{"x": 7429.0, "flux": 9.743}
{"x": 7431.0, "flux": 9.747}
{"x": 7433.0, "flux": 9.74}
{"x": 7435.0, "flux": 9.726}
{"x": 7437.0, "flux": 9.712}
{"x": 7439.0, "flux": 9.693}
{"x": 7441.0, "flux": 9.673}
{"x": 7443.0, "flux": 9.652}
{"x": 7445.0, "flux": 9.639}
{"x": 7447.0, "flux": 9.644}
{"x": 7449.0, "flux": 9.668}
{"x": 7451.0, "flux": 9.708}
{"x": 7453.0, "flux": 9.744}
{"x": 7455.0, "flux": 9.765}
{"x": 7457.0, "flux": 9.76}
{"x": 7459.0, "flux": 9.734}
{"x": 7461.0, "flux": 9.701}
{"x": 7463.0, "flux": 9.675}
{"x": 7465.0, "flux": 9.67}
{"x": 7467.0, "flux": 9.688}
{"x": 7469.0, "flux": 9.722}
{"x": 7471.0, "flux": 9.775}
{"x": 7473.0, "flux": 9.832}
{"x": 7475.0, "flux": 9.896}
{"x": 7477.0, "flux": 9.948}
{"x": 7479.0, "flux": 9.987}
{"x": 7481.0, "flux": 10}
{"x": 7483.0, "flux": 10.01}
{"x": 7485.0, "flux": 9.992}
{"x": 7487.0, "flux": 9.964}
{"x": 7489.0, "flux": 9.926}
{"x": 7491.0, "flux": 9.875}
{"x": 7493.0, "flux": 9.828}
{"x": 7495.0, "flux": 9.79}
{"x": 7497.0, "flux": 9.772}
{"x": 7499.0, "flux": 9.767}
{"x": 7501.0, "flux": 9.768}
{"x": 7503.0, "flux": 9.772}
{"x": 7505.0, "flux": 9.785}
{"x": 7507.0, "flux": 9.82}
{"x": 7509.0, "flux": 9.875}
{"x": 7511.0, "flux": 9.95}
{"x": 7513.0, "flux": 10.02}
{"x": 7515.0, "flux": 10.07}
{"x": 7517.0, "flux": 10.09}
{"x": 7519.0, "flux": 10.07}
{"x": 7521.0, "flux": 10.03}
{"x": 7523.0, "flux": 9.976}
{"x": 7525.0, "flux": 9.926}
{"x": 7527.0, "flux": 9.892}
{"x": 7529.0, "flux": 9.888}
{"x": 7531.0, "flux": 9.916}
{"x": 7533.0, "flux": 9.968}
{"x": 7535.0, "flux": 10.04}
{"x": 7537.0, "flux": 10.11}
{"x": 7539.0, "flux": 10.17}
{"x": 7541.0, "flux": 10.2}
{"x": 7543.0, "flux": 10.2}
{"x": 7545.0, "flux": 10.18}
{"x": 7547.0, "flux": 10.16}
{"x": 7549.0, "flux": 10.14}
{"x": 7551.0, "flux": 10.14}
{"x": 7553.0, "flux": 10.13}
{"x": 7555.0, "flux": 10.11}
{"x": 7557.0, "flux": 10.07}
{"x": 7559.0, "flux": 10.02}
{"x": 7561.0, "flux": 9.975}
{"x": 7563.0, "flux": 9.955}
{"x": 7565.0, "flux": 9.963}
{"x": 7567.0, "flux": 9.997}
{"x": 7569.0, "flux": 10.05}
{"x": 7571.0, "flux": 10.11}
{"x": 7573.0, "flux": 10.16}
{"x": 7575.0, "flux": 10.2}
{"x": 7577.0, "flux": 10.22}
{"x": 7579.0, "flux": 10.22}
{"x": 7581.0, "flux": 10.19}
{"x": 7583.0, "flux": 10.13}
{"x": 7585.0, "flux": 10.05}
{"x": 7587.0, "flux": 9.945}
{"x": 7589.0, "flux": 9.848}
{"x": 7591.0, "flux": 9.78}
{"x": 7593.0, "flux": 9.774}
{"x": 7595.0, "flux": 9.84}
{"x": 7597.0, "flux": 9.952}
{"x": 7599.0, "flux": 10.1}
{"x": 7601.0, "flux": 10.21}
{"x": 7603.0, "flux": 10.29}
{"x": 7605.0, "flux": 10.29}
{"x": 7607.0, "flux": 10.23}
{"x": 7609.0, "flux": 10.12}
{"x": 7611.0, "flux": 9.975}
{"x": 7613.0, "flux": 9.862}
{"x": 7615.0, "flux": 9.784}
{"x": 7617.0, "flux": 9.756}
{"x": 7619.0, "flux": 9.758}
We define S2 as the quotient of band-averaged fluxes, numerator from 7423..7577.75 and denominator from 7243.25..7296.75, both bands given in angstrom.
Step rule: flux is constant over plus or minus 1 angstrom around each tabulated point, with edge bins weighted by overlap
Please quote 1.20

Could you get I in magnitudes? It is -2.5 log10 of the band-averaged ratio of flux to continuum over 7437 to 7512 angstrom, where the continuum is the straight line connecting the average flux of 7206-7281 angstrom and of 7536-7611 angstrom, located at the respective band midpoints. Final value -0.05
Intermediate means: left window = 7.73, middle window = 9.8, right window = 10.1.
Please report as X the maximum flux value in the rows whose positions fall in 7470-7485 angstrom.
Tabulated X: 10.01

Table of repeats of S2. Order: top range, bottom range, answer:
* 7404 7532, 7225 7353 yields 1.16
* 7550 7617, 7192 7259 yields 1.36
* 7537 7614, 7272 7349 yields 1.15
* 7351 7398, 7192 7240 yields 1.31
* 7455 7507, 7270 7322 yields 1.14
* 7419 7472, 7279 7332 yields 1.11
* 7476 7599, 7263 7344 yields 1.15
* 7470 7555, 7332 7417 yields 1.06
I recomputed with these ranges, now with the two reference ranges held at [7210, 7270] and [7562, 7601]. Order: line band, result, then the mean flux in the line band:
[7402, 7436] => -0.09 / 9.66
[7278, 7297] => -0.07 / 8.52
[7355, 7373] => -0.08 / 9.22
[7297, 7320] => -0.08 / 8.81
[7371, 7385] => -0.12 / 9.61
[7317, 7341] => -0.08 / 8.94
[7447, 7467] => -0.06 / 9.71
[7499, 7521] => -0.04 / 9.92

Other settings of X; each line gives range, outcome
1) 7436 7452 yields 9.712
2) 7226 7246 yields 7.759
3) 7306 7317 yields 8.9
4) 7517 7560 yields 10.2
